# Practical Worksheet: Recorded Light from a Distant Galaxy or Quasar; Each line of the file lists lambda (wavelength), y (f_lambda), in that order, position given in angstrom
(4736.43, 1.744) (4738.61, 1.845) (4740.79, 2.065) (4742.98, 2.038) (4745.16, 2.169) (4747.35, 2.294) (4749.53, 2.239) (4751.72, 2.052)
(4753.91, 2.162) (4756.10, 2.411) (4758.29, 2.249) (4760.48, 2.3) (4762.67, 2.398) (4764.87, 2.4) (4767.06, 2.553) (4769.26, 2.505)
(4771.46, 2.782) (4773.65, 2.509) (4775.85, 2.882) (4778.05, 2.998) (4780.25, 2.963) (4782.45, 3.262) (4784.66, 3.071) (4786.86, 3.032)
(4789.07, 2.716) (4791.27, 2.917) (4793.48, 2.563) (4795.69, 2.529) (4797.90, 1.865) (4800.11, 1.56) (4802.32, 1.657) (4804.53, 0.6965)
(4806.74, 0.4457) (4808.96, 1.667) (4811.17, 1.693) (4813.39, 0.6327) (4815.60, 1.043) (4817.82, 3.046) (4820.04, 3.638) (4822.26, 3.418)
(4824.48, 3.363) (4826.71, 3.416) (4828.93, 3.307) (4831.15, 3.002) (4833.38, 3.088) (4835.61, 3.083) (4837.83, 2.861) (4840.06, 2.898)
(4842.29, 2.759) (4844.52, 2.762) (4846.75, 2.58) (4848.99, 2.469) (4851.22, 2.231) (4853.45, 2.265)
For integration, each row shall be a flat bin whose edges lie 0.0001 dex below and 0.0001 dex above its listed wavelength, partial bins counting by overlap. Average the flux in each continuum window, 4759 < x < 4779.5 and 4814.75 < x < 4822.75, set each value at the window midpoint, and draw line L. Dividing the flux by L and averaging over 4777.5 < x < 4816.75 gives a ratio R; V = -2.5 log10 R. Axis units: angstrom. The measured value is 0.29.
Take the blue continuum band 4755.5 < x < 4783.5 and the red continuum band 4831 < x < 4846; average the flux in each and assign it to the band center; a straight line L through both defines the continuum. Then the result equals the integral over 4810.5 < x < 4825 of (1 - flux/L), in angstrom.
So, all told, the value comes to 2.3 angstrom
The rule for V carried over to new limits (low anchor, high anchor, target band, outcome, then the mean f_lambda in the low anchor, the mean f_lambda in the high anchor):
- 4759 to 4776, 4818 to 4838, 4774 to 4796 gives -0.07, 2.52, 3.25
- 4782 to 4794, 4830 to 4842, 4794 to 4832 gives 0.33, 2.92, 2.97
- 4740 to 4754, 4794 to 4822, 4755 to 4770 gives -0.17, 2.15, 1.78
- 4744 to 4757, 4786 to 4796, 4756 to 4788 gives -0.08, 2.22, 2.76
